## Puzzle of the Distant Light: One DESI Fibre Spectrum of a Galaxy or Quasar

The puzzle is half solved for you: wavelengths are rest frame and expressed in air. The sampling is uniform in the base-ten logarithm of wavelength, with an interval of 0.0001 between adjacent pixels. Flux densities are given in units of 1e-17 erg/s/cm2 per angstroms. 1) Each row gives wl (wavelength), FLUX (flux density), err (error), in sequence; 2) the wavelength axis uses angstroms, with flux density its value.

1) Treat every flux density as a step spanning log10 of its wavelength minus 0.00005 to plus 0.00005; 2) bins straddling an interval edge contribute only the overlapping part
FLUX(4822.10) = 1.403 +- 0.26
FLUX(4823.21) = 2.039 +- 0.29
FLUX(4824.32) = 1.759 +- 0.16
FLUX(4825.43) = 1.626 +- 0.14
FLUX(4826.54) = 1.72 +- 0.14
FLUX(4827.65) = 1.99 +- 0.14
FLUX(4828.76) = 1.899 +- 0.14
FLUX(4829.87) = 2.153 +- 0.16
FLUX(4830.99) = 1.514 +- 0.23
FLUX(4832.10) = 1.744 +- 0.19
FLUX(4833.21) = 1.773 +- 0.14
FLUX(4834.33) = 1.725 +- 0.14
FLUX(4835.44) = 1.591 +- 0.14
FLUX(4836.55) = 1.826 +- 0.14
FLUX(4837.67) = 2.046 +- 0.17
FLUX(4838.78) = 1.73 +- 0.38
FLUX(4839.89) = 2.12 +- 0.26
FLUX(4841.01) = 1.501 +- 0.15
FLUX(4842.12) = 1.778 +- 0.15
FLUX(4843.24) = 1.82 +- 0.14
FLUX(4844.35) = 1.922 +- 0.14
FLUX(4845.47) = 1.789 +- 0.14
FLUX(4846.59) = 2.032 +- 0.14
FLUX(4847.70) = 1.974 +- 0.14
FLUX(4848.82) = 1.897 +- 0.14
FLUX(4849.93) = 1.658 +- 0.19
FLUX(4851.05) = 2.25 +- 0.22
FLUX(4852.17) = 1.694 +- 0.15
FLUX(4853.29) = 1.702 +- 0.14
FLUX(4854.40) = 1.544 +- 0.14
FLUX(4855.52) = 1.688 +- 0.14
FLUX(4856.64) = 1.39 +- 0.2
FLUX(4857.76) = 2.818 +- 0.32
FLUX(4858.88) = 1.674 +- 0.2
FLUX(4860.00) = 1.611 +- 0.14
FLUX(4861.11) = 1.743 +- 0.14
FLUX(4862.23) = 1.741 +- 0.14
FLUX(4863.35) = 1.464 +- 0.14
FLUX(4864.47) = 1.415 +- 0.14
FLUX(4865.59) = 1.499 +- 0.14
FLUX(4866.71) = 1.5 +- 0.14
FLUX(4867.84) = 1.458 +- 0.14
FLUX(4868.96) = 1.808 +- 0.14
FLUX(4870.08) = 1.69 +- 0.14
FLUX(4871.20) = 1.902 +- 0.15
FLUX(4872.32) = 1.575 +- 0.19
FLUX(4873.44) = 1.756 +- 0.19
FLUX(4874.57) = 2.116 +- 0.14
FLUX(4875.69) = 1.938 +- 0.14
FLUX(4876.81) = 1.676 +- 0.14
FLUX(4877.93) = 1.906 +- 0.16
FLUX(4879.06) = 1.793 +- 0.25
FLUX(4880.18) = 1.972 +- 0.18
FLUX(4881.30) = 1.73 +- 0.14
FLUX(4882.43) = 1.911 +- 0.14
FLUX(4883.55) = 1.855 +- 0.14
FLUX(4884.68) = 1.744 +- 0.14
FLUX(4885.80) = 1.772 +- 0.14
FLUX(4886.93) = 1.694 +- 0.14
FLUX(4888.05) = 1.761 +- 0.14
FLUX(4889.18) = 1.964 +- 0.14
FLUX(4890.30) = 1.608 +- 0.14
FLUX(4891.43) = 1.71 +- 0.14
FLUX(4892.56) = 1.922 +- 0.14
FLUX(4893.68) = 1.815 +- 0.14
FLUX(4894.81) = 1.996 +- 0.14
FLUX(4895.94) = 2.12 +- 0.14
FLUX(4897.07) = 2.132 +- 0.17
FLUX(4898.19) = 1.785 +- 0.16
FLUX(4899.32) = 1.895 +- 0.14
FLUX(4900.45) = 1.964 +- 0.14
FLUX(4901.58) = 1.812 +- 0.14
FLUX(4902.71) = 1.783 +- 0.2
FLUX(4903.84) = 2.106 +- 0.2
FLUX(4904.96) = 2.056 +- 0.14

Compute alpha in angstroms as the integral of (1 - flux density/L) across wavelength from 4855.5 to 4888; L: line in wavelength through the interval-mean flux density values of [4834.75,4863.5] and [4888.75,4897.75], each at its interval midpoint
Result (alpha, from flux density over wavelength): 1.9 angstroms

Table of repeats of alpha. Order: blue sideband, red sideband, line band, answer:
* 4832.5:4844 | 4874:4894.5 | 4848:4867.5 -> 0.92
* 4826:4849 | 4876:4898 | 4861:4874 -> 1.53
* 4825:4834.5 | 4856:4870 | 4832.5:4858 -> -1.23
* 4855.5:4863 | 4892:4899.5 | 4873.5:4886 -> 0.24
